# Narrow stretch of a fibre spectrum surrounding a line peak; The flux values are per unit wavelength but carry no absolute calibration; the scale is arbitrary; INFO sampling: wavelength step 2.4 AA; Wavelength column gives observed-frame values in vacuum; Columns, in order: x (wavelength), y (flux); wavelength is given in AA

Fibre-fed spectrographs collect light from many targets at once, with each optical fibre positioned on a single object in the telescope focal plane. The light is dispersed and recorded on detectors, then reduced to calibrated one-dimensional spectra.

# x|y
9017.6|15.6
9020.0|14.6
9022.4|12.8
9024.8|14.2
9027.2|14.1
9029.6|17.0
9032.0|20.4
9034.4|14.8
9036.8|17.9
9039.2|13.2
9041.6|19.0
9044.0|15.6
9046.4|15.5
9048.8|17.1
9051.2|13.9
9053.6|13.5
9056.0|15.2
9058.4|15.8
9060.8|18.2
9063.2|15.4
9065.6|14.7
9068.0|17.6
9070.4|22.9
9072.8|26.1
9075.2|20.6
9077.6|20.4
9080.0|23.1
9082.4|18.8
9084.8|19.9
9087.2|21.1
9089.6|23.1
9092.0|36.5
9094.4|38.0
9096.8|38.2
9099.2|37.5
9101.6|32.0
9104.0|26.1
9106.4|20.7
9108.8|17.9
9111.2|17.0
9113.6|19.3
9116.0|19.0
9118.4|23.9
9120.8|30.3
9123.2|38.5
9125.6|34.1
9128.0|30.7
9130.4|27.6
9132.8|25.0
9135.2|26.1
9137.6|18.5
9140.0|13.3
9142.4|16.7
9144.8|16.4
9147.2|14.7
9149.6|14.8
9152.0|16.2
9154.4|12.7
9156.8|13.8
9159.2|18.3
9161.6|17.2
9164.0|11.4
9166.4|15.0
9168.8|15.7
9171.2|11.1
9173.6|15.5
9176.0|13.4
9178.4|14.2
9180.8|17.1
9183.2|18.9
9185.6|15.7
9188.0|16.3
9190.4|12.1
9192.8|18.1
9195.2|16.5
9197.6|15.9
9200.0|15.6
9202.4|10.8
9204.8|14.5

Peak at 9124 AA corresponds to [N II] 6583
